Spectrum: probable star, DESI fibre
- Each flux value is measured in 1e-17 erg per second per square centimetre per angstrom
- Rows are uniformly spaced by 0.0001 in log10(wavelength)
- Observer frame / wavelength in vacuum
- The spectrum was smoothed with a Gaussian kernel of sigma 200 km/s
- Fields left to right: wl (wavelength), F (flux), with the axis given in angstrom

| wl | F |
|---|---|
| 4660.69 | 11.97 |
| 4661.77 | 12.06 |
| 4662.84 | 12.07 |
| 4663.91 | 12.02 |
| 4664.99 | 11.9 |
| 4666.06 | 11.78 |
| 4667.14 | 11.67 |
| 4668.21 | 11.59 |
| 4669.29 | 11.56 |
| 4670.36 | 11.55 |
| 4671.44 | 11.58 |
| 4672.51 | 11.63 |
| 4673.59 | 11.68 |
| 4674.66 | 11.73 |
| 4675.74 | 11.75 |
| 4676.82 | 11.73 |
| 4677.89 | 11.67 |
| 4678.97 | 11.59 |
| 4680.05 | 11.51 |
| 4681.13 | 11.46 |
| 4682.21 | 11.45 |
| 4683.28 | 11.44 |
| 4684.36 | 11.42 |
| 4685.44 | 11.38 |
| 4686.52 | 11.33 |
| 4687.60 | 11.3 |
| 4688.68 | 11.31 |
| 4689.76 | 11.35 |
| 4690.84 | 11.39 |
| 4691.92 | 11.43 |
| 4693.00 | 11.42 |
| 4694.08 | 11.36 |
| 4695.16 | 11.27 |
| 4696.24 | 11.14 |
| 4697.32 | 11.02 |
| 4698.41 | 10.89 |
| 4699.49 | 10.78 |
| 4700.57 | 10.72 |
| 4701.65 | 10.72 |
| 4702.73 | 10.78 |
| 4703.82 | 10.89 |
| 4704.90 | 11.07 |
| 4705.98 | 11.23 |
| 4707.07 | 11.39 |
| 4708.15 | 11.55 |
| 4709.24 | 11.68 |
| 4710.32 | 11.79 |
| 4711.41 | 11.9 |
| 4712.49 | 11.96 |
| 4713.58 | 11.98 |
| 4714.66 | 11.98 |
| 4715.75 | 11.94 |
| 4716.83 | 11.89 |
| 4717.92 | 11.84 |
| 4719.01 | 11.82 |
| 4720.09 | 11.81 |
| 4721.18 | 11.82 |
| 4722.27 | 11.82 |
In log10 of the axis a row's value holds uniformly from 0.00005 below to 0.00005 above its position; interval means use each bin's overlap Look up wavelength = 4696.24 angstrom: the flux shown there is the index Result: 11.14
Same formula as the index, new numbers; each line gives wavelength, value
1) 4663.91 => 12.02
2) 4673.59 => 11.68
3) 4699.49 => 10.78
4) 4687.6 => 11.3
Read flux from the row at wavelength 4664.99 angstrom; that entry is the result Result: 11.9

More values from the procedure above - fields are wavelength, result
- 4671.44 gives 11.58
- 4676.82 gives 11.73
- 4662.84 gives 12.07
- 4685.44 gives 11.38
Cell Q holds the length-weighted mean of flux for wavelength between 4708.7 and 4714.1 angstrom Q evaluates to 11.9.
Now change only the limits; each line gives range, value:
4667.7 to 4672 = 11.6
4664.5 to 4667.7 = 11.8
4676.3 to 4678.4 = 11.7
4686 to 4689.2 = 11.3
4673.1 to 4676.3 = 11.7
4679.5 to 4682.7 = 11.4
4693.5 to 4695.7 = 11.3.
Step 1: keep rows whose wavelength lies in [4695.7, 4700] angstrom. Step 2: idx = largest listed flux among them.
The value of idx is 11.14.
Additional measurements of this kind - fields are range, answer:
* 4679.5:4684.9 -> 11.51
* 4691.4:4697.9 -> 11.43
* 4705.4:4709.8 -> 11.68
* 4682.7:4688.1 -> 11.44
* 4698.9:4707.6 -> 11.39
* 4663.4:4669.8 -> 12.02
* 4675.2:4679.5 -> 11.75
